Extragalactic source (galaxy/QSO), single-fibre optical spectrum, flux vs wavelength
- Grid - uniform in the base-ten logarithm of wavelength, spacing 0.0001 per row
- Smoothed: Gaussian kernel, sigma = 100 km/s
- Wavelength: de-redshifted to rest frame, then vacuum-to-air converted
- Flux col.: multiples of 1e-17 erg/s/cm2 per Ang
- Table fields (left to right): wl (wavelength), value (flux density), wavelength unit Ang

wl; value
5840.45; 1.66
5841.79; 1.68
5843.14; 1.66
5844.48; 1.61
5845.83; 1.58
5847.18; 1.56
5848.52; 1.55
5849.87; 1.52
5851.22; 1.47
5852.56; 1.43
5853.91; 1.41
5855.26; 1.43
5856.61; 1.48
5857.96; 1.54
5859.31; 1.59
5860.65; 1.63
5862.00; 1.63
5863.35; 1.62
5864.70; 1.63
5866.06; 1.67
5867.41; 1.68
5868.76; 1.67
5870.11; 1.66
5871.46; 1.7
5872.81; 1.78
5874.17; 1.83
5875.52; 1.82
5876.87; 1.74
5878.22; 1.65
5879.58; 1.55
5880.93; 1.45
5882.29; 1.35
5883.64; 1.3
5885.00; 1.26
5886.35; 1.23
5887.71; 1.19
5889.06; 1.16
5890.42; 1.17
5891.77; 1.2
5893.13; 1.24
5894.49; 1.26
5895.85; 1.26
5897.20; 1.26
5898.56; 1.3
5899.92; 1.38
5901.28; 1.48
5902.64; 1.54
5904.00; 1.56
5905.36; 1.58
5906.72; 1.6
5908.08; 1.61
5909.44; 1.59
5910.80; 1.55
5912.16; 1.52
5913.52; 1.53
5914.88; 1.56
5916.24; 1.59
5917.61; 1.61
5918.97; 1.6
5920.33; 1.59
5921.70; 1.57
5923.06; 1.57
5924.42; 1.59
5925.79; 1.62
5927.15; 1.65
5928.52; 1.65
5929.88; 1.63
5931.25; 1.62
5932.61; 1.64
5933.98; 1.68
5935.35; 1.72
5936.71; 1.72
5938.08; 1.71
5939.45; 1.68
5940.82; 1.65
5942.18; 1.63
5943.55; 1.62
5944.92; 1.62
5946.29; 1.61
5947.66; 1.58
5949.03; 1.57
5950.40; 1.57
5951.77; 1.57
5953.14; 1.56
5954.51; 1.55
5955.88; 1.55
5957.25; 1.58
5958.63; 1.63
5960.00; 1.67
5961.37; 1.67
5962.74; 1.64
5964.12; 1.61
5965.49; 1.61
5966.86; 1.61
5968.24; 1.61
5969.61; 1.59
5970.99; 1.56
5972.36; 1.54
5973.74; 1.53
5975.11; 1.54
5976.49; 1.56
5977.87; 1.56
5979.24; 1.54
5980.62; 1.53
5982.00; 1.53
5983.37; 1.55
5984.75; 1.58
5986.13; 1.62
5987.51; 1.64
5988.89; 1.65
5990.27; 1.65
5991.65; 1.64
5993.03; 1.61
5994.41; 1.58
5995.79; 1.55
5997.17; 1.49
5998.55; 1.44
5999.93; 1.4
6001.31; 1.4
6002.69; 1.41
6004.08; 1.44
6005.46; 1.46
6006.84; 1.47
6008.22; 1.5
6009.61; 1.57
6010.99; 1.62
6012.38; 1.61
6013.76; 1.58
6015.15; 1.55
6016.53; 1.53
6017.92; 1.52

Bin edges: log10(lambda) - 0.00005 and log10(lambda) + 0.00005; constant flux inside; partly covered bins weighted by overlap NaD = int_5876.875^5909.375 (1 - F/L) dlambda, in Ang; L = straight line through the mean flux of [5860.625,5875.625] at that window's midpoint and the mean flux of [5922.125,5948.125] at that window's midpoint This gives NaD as 5.6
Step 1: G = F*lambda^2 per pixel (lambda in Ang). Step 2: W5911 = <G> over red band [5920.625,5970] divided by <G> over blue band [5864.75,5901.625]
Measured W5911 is 1.14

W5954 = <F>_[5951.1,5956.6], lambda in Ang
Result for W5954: 1.56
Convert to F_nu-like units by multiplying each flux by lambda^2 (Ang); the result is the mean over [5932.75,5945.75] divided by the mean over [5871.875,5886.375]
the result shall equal 1.09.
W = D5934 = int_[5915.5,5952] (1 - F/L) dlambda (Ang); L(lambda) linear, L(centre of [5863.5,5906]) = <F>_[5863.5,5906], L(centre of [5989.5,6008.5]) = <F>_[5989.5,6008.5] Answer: -3.4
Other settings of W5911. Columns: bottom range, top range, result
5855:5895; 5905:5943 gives 1.09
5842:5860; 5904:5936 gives 1.07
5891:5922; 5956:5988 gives 1.10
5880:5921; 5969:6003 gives 1.12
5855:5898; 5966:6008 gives 1.08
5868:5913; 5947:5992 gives 1.11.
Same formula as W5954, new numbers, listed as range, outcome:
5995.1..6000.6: 1.47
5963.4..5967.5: 1.61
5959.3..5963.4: 1.66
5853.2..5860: 1.49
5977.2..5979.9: 1.55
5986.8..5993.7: 1.64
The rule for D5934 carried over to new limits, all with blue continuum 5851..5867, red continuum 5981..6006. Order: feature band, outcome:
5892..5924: 1.1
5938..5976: -1.5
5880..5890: 1.7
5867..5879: -1.4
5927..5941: -1.2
